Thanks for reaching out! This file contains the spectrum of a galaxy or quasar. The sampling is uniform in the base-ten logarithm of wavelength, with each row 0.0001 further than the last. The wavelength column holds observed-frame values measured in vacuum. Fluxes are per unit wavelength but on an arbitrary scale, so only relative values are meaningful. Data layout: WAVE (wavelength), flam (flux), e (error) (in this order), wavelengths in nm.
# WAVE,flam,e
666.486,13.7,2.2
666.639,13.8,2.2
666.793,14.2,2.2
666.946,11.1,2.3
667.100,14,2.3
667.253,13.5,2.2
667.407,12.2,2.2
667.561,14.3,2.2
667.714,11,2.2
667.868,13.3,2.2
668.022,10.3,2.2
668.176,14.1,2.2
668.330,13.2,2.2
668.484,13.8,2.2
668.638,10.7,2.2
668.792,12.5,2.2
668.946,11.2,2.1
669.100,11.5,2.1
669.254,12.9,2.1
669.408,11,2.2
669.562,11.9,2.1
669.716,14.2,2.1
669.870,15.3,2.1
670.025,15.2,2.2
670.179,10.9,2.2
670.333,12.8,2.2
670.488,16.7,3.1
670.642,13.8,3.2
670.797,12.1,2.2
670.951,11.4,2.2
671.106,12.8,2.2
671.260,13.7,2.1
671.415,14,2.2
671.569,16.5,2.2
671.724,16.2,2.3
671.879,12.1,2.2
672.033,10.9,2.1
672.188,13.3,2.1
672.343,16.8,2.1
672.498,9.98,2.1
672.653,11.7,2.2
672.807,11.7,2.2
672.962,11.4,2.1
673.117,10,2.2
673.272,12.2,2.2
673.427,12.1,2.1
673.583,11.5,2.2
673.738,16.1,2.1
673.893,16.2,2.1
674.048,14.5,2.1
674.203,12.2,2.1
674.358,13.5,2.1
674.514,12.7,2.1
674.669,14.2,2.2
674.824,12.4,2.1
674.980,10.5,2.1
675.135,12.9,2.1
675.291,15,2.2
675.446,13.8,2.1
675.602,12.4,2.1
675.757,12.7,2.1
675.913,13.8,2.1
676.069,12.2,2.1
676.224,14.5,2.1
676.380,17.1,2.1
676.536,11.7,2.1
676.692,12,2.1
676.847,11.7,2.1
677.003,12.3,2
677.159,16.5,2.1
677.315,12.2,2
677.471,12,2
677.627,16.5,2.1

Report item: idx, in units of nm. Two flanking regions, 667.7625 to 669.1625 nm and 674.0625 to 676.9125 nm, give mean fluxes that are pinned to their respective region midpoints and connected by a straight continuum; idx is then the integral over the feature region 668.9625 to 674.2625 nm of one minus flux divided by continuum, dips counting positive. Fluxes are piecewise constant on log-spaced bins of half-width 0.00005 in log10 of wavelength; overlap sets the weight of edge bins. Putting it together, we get -0.19 nm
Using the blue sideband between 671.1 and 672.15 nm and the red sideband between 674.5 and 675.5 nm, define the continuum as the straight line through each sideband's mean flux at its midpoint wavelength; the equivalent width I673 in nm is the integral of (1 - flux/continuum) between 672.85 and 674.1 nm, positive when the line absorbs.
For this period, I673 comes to 0.04 nm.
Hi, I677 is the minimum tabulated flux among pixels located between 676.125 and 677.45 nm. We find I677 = 11.7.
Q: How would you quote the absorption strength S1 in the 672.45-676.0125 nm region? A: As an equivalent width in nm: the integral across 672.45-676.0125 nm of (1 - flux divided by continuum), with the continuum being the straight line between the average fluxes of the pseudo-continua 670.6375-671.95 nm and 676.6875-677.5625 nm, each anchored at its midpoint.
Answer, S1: 0.13 nm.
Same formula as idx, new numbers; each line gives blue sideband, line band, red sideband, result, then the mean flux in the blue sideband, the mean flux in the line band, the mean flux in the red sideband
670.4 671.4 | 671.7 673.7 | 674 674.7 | 0.166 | 13.4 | 12.3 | 13.3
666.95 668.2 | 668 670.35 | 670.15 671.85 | 0.096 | 12.7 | 12.6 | 13.7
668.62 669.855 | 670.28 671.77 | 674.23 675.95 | -0.179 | 12.2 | 14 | 13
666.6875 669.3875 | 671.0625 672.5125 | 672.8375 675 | -0.121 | 12.6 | 13.8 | 12.9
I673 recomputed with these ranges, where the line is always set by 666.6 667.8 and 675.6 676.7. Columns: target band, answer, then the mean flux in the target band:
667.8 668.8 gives 0.04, 12.5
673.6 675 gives -0.03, 13.6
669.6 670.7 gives -0.08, 14.1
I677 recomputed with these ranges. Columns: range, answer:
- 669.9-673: 9.98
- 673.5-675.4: 10.5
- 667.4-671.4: 10.3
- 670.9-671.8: 11.4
